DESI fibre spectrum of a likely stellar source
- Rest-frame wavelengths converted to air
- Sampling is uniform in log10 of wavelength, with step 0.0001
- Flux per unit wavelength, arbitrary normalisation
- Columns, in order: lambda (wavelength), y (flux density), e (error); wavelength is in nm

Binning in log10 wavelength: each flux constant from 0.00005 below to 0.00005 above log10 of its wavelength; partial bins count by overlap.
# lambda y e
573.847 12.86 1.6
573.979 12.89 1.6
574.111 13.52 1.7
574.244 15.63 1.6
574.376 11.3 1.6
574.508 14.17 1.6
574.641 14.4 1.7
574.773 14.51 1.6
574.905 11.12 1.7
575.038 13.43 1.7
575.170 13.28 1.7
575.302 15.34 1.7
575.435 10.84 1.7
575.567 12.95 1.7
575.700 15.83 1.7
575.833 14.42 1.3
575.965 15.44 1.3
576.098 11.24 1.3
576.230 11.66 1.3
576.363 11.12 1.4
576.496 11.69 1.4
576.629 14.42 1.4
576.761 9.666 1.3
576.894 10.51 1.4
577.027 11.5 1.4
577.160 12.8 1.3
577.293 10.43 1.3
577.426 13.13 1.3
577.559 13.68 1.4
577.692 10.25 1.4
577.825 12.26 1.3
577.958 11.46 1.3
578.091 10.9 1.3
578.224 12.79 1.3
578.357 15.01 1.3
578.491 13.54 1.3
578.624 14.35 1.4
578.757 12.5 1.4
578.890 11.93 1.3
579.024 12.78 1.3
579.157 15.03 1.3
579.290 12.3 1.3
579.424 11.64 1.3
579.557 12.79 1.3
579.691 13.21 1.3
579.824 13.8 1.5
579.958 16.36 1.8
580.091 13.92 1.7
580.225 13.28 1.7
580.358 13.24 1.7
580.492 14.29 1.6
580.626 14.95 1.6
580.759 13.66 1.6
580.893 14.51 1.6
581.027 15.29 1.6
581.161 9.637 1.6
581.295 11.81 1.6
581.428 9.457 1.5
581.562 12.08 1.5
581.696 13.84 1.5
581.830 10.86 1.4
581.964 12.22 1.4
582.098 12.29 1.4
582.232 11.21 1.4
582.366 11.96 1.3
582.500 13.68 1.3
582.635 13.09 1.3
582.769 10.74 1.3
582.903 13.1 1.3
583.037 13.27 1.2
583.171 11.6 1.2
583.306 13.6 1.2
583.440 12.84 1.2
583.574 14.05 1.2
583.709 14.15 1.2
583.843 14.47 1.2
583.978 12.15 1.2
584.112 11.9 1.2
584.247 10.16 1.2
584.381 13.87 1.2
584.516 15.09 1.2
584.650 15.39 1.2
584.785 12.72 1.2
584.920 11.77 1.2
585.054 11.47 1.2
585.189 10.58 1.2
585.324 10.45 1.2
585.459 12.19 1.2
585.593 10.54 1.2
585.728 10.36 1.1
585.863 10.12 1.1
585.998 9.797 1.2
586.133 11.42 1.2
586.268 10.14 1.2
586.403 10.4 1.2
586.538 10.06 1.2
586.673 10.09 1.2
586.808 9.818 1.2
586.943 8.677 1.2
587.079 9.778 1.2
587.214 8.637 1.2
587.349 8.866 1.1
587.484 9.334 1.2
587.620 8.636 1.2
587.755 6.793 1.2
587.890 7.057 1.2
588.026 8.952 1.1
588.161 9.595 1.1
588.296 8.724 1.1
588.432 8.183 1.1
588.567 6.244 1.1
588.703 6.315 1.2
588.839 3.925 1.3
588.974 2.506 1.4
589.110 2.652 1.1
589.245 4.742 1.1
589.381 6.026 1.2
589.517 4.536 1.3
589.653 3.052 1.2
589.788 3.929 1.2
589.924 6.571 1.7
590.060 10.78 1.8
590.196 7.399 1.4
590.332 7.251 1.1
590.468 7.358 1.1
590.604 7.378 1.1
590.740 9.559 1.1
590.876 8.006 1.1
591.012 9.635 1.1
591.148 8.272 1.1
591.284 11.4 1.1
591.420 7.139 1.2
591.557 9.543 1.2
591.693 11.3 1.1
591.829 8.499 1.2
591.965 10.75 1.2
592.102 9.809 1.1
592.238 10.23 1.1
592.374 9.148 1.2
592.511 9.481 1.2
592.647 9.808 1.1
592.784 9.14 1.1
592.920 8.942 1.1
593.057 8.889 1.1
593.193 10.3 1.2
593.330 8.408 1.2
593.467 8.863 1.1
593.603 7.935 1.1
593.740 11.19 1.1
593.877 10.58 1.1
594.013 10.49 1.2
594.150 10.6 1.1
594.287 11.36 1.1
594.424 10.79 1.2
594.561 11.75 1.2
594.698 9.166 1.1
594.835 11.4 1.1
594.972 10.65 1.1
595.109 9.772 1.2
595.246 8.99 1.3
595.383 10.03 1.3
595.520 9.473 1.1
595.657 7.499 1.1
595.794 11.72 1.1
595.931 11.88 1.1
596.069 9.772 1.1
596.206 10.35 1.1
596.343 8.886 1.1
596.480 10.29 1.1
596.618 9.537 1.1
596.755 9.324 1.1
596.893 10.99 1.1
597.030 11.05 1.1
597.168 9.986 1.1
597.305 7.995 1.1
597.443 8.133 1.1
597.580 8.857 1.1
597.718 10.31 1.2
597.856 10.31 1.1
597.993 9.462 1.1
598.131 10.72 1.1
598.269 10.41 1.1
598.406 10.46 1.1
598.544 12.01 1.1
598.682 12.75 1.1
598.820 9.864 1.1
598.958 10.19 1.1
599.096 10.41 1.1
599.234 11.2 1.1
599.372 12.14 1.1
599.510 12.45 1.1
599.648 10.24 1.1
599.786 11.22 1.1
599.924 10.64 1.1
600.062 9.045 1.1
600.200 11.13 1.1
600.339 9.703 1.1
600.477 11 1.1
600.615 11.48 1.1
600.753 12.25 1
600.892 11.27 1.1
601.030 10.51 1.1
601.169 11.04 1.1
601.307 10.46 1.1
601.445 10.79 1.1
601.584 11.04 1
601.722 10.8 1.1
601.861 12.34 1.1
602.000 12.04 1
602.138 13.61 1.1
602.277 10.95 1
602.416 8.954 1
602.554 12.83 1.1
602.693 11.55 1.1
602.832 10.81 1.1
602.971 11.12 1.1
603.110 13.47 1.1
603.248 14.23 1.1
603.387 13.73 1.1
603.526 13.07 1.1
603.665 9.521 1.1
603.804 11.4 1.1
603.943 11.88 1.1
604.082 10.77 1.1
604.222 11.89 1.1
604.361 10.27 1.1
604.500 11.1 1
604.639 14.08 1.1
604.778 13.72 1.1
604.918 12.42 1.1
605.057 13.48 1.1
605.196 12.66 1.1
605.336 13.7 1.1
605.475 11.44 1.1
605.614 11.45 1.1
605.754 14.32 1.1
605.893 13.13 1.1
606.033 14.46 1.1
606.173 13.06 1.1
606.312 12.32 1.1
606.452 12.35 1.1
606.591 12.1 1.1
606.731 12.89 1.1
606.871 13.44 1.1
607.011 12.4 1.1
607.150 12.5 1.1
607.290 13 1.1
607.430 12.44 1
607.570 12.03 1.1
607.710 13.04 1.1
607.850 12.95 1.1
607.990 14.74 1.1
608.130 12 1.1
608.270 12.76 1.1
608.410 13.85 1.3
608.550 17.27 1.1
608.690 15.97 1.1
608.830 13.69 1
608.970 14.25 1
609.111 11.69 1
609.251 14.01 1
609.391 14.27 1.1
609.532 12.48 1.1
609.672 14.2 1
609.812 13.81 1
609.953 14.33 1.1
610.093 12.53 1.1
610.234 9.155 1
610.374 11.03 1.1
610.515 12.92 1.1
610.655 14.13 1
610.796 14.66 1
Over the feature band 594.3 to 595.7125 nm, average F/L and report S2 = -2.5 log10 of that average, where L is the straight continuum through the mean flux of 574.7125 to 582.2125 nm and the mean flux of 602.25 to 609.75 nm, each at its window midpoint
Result 0.26 mag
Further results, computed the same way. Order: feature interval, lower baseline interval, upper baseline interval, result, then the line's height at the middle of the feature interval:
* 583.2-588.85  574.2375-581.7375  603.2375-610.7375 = 0.22 mag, 12.9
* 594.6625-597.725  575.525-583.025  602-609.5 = 0.28 mag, 12.7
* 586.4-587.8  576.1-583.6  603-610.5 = 0.35 mag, 12.7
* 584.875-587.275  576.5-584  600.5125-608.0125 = 0.22 mag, 12.6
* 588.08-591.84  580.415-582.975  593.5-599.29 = 0.49 mag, 11.2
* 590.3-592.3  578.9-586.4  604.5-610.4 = 0.36 mag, 12.7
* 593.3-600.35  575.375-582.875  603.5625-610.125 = 0.25 mag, 12.9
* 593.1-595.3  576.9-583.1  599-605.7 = 0.19 mag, 12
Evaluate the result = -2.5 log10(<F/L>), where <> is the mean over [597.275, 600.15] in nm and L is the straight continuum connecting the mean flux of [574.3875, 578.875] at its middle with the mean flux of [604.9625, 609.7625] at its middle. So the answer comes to 0.244 mag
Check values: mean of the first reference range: 12.7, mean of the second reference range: 13.2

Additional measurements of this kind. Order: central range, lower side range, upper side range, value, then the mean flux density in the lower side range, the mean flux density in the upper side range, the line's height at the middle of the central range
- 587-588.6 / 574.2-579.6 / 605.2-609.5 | 0.46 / 12.8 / 13.2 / 12.9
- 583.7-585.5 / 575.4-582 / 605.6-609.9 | 0.03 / 12.8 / 13.3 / 12.9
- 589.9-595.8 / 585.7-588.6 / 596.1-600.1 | 0.03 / 9.19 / 10.3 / 9.78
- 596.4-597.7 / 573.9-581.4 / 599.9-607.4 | 0.26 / 13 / 12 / 12.2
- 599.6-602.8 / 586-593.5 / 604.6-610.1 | 0.04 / 8.25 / 13.3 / 11.5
